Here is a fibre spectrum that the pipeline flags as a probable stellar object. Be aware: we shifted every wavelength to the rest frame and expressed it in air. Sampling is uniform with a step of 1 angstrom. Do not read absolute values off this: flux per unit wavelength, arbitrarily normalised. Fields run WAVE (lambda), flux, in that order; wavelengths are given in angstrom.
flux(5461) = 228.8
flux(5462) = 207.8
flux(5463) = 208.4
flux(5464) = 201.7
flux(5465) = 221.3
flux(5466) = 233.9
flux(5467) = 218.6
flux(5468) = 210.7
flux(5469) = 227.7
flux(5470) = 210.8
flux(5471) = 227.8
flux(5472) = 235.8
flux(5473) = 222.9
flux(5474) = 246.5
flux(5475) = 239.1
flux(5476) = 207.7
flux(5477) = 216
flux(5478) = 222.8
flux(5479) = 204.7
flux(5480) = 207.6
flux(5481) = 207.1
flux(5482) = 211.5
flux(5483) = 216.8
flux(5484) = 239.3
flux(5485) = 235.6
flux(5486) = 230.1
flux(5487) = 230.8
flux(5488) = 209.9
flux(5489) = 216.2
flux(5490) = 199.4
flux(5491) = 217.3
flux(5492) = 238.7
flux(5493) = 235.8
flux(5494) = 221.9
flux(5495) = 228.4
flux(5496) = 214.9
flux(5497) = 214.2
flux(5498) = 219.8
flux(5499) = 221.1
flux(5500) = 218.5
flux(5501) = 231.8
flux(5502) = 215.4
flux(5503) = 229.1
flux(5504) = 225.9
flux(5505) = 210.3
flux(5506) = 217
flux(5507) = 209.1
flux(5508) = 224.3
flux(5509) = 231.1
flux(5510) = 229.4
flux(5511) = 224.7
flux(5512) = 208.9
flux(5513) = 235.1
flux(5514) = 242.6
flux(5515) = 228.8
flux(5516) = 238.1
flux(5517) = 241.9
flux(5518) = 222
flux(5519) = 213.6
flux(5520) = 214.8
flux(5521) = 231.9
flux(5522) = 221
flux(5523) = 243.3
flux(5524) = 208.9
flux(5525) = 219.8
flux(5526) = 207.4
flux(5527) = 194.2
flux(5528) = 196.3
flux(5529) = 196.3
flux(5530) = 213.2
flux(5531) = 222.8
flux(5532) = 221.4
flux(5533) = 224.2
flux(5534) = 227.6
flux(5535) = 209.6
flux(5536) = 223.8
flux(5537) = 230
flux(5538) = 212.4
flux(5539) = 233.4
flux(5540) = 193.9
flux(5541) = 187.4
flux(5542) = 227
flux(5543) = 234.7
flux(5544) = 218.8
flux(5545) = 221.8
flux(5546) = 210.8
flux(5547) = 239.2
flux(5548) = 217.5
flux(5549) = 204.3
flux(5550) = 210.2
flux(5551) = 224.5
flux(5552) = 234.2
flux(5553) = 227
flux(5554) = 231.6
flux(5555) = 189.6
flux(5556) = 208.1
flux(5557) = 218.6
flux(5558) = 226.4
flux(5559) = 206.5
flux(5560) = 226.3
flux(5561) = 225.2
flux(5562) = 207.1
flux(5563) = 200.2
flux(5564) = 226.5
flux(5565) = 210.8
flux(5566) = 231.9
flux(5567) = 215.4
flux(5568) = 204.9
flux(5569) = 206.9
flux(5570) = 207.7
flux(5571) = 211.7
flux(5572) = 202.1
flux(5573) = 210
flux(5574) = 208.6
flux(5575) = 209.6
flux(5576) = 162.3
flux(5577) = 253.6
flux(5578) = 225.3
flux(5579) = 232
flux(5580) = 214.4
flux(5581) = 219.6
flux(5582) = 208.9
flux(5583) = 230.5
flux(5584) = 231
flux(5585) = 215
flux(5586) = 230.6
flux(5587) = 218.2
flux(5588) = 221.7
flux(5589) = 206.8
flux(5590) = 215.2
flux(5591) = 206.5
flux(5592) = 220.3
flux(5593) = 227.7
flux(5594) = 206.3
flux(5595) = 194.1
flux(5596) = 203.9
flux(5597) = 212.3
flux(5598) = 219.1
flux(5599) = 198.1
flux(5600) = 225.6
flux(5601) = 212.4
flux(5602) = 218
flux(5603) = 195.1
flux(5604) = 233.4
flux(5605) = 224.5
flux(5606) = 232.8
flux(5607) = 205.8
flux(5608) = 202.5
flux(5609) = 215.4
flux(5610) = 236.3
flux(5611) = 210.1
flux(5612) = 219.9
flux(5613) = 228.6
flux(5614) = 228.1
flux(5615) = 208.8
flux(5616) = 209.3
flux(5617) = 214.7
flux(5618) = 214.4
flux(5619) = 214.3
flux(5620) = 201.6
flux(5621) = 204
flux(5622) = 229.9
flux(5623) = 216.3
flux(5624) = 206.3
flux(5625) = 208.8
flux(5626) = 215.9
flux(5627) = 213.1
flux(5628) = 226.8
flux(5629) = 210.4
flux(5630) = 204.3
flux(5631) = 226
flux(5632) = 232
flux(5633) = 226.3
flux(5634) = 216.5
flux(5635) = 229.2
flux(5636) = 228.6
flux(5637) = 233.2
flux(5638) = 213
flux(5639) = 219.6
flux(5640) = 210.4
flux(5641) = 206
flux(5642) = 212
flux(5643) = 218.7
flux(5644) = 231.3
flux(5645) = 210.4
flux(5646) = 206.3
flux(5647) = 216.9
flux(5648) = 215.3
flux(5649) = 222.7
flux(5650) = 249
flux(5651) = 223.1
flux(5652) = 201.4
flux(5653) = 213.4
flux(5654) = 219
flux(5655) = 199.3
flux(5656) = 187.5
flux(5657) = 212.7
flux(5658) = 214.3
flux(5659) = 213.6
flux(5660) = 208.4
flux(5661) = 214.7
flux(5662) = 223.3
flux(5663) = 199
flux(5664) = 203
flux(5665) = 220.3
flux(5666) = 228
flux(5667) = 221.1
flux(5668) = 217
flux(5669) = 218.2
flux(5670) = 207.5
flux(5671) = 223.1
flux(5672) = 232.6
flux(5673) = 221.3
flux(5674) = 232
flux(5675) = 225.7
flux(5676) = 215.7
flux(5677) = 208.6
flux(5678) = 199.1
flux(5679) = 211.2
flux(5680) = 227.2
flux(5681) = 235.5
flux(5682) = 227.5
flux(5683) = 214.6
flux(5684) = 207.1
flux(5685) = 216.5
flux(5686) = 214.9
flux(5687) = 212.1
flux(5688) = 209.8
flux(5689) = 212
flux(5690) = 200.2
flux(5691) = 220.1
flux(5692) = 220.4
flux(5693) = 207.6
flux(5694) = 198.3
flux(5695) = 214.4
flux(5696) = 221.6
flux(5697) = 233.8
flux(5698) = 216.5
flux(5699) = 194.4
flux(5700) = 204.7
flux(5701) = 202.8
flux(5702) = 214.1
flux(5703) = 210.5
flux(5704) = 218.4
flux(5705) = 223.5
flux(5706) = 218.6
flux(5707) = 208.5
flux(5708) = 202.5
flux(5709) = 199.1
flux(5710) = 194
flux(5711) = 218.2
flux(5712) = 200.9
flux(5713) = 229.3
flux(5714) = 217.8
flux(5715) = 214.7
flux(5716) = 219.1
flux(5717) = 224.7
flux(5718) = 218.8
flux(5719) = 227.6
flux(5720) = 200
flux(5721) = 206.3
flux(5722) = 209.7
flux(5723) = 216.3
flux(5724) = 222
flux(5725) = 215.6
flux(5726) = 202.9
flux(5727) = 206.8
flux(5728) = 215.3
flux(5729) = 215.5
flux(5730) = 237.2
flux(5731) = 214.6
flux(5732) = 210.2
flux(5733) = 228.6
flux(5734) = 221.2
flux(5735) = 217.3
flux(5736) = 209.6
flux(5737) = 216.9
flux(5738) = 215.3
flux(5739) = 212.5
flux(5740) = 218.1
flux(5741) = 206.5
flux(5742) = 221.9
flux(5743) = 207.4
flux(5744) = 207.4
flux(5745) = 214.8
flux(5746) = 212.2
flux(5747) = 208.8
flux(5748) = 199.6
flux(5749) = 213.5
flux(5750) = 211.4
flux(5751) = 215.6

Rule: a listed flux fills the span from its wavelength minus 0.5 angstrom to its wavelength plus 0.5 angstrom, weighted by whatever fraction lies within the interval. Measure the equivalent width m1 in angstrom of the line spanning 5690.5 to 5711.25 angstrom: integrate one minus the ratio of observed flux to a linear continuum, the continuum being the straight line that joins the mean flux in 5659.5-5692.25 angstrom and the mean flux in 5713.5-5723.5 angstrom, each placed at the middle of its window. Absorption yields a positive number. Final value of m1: 0.43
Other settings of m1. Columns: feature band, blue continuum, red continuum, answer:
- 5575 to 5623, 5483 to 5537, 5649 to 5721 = 0.44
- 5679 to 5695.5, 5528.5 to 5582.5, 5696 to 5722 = -0.11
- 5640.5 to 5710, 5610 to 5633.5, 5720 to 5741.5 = 0.38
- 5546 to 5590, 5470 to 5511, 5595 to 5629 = 0.20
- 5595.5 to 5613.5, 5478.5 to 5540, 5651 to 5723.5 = 0.06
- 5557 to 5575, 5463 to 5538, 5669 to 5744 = 0.46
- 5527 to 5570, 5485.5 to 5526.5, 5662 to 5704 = 0.95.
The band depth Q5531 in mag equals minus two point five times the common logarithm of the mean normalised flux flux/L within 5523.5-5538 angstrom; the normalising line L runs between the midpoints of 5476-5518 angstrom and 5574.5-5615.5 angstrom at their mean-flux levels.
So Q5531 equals 0.03 mag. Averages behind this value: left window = 222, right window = 217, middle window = 214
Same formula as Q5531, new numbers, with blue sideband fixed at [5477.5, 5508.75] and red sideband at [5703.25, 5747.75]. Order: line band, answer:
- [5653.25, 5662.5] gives 0.03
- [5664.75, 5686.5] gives -0.02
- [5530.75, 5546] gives 0.00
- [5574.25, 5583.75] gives 0.00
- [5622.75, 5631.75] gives 0.01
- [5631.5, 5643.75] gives -0.02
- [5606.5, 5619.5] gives 0.01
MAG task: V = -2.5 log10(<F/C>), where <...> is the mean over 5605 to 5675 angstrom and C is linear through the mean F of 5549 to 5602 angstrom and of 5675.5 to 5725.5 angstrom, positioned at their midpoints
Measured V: -0.01 mag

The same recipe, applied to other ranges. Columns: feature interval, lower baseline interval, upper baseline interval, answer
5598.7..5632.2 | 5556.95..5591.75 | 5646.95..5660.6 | -0.01 mag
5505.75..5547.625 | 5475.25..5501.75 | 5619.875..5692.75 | -0.01 mag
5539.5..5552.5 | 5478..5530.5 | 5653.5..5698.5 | 0.01 mag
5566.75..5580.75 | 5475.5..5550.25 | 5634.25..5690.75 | 0.03 mag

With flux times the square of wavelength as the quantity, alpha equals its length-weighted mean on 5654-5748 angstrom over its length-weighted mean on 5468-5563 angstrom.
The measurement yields 1.0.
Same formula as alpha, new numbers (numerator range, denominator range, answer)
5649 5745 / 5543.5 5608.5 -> 1.04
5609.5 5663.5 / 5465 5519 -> 1.02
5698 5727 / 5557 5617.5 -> 1.03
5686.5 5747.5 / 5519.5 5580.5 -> 1.05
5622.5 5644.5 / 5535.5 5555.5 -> 1.03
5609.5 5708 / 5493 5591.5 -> 1.03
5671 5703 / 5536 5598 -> 1.04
